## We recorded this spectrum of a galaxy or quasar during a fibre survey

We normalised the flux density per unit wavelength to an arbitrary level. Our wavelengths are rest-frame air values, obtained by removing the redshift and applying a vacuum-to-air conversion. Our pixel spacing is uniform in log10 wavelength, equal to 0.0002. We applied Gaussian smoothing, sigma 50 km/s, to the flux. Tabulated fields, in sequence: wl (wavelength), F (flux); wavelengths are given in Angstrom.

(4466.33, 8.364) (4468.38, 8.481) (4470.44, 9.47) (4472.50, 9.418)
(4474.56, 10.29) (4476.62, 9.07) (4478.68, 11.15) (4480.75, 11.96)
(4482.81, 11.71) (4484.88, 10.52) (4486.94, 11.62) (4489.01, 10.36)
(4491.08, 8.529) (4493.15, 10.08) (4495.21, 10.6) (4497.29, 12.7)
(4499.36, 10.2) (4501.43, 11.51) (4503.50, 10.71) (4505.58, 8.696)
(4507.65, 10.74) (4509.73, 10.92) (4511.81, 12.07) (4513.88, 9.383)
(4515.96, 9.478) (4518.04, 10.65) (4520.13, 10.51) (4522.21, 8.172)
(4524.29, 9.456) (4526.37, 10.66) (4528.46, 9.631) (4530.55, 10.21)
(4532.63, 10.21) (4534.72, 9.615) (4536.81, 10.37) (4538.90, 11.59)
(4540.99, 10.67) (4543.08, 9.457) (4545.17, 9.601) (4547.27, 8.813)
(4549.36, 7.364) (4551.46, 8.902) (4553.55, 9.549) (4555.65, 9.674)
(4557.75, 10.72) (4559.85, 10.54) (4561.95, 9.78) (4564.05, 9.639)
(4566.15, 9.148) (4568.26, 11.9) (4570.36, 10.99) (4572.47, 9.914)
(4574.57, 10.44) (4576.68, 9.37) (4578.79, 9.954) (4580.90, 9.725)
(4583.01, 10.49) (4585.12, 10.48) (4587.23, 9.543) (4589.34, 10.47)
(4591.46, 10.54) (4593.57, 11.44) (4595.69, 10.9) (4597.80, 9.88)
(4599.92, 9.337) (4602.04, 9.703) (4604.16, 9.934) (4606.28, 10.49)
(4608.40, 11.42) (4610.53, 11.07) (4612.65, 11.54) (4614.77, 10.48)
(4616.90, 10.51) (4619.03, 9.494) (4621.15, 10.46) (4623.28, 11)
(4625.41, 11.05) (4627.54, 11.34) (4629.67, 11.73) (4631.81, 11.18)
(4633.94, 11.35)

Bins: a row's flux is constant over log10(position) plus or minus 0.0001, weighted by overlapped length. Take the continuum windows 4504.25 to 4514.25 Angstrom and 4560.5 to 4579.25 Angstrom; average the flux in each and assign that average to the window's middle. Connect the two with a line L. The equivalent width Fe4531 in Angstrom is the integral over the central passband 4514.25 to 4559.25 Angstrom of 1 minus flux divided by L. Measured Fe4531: 2.3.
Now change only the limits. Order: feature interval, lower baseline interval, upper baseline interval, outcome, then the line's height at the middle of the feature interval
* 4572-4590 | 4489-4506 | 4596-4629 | 0.81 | 10.5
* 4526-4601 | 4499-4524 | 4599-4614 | 2.52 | 10.4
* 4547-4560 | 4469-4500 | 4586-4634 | 1.54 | 10.6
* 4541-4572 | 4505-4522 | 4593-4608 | 1.49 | 10.2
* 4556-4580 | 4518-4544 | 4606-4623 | 0.36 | 10.4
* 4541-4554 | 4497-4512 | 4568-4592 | 1.78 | 10.5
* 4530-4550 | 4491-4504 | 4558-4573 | 1.25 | 10.5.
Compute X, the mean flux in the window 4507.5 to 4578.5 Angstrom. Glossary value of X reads 9.99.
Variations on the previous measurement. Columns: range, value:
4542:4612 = 10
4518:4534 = 9.88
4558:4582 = 10.1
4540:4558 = 9.36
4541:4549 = 9.31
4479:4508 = 10.7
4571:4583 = 9.97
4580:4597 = 10.5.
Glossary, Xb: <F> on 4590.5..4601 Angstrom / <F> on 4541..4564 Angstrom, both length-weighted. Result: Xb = 1.1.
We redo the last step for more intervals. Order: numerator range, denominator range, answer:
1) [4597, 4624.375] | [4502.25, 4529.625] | 1.03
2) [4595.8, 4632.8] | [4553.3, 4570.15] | 1.04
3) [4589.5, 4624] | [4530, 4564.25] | 1.07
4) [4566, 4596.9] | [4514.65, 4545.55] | 1.04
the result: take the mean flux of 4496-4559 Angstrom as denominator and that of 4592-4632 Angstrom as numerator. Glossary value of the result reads 1.1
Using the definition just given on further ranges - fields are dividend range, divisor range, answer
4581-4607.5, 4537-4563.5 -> 1.05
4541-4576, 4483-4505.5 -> 0.92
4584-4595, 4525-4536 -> 1.05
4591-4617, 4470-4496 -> 1.02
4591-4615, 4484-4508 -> 1.00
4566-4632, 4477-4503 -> 0.97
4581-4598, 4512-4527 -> 1.06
